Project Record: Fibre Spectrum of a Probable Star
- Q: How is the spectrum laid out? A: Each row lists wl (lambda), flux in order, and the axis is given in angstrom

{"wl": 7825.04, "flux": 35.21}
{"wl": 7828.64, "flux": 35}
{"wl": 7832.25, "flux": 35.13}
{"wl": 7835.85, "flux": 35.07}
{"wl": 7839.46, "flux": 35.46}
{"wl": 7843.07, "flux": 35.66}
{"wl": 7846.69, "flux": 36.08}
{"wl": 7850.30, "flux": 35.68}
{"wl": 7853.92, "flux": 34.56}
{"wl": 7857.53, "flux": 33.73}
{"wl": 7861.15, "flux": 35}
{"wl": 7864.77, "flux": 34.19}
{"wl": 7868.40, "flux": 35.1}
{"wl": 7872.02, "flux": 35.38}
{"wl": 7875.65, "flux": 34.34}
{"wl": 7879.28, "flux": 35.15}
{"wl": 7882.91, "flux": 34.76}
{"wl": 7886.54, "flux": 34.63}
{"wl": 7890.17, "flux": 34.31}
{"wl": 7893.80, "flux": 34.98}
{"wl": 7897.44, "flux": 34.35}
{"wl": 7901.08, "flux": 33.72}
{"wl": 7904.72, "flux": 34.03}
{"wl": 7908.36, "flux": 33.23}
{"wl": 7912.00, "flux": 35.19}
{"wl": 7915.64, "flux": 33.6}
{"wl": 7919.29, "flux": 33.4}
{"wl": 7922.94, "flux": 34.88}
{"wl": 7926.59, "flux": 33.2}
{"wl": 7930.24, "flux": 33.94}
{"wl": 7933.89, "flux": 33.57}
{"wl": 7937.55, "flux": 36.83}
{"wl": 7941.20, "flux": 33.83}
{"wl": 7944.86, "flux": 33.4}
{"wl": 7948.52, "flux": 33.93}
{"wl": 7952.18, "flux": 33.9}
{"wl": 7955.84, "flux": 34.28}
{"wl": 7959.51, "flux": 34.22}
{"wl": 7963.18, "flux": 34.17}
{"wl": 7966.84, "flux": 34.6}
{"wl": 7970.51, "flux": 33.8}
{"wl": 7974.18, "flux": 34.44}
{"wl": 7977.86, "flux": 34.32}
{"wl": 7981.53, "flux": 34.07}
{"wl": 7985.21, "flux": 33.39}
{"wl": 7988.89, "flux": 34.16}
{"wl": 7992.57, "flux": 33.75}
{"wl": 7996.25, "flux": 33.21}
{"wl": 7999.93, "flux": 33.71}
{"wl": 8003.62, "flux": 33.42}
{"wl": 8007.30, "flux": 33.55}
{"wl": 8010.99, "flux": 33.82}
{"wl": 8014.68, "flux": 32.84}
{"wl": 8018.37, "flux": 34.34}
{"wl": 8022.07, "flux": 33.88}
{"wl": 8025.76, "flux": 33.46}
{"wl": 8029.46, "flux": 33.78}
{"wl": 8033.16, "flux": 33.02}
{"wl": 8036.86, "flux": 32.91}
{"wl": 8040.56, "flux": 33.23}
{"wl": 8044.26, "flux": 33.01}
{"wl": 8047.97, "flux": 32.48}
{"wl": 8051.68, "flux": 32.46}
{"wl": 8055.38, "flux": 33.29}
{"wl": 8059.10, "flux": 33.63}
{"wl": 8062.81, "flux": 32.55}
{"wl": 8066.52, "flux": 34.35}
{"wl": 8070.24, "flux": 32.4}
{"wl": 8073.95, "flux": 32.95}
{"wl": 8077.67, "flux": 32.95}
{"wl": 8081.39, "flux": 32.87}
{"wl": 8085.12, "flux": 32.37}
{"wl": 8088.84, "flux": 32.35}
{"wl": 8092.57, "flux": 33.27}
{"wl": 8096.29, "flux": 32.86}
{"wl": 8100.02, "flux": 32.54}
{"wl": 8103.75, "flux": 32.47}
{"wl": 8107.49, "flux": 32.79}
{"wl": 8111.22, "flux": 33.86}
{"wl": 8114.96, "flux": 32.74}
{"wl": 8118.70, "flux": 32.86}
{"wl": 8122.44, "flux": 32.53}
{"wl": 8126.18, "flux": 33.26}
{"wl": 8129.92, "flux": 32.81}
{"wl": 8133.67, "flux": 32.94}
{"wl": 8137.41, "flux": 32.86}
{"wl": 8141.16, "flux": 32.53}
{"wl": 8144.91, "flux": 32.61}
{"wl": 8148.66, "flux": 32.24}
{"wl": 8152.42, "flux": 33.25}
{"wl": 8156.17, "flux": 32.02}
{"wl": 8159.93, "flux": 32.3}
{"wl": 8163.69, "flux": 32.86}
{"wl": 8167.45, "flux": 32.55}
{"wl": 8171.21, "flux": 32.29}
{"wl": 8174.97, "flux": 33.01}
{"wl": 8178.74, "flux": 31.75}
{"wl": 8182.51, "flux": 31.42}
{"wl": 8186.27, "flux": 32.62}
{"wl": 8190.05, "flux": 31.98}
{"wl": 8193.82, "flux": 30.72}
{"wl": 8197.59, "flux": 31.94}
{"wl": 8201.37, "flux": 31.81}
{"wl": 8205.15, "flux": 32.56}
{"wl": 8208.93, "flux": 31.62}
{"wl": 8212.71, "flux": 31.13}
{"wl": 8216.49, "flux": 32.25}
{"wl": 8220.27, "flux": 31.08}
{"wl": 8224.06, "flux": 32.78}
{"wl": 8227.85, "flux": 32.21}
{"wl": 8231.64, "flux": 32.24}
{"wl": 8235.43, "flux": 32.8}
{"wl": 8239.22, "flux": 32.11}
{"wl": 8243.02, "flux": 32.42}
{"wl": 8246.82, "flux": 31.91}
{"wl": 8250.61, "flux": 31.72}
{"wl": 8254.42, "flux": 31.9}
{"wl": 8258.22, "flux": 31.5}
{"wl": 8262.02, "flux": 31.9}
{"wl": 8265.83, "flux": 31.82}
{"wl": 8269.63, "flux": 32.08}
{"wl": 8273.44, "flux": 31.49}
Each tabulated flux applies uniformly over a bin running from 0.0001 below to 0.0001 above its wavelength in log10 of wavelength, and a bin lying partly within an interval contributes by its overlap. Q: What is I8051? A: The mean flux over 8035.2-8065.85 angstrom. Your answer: 33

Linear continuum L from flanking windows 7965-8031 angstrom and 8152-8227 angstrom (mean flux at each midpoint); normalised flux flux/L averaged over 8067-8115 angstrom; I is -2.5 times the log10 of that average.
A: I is 0.00 mag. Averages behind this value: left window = 33.8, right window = 32.1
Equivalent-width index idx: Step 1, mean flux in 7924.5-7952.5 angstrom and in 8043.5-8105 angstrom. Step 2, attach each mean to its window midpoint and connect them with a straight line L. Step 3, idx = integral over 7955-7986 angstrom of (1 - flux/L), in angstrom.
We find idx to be -0.33 angstrom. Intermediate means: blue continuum 34.1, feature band 34.2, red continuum 32.9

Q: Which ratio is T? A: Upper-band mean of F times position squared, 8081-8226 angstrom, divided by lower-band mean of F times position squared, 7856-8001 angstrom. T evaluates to 1.00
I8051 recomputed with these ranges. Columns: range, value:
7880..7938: 34.2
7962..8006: 33.9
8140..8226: 32.1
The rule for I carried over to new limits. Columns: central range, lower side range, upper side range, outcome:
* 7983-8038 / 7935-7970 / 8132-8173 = 0.008 mag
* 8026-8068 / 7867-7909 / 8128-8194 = 0.005 mag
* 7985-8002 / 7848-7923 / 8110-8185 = 0.002 mag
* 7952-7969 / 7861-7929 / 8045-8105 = -0.014 mag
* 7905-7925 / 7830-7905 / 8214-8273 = 0.014 mag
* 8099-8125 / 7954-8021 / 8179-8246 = 0.000 mag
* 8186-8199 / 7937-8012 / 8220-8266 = 0.025 mag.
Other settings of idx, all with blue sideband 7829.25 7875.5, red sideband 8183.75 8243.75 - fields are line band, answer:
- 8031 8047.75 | 0.2 angstrom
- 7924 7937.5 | 0.1 angstrom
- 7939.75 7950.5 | 0.2 angstrom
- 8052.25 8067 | 0.0 angstrom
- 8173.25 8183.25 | 0.1 angstrom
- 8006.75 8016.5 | 0.1 angstrom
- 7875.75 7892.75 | 0.0 angstrom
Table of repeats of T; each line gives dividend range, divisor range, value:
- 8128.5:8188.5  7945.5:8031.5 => 1.00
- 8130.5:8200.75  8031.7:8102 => 1.01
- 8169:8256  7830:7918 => 1.00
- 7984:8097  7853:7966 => 1.00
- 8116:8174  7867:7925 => 1.01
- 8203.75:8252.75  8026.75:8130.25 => 1.01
